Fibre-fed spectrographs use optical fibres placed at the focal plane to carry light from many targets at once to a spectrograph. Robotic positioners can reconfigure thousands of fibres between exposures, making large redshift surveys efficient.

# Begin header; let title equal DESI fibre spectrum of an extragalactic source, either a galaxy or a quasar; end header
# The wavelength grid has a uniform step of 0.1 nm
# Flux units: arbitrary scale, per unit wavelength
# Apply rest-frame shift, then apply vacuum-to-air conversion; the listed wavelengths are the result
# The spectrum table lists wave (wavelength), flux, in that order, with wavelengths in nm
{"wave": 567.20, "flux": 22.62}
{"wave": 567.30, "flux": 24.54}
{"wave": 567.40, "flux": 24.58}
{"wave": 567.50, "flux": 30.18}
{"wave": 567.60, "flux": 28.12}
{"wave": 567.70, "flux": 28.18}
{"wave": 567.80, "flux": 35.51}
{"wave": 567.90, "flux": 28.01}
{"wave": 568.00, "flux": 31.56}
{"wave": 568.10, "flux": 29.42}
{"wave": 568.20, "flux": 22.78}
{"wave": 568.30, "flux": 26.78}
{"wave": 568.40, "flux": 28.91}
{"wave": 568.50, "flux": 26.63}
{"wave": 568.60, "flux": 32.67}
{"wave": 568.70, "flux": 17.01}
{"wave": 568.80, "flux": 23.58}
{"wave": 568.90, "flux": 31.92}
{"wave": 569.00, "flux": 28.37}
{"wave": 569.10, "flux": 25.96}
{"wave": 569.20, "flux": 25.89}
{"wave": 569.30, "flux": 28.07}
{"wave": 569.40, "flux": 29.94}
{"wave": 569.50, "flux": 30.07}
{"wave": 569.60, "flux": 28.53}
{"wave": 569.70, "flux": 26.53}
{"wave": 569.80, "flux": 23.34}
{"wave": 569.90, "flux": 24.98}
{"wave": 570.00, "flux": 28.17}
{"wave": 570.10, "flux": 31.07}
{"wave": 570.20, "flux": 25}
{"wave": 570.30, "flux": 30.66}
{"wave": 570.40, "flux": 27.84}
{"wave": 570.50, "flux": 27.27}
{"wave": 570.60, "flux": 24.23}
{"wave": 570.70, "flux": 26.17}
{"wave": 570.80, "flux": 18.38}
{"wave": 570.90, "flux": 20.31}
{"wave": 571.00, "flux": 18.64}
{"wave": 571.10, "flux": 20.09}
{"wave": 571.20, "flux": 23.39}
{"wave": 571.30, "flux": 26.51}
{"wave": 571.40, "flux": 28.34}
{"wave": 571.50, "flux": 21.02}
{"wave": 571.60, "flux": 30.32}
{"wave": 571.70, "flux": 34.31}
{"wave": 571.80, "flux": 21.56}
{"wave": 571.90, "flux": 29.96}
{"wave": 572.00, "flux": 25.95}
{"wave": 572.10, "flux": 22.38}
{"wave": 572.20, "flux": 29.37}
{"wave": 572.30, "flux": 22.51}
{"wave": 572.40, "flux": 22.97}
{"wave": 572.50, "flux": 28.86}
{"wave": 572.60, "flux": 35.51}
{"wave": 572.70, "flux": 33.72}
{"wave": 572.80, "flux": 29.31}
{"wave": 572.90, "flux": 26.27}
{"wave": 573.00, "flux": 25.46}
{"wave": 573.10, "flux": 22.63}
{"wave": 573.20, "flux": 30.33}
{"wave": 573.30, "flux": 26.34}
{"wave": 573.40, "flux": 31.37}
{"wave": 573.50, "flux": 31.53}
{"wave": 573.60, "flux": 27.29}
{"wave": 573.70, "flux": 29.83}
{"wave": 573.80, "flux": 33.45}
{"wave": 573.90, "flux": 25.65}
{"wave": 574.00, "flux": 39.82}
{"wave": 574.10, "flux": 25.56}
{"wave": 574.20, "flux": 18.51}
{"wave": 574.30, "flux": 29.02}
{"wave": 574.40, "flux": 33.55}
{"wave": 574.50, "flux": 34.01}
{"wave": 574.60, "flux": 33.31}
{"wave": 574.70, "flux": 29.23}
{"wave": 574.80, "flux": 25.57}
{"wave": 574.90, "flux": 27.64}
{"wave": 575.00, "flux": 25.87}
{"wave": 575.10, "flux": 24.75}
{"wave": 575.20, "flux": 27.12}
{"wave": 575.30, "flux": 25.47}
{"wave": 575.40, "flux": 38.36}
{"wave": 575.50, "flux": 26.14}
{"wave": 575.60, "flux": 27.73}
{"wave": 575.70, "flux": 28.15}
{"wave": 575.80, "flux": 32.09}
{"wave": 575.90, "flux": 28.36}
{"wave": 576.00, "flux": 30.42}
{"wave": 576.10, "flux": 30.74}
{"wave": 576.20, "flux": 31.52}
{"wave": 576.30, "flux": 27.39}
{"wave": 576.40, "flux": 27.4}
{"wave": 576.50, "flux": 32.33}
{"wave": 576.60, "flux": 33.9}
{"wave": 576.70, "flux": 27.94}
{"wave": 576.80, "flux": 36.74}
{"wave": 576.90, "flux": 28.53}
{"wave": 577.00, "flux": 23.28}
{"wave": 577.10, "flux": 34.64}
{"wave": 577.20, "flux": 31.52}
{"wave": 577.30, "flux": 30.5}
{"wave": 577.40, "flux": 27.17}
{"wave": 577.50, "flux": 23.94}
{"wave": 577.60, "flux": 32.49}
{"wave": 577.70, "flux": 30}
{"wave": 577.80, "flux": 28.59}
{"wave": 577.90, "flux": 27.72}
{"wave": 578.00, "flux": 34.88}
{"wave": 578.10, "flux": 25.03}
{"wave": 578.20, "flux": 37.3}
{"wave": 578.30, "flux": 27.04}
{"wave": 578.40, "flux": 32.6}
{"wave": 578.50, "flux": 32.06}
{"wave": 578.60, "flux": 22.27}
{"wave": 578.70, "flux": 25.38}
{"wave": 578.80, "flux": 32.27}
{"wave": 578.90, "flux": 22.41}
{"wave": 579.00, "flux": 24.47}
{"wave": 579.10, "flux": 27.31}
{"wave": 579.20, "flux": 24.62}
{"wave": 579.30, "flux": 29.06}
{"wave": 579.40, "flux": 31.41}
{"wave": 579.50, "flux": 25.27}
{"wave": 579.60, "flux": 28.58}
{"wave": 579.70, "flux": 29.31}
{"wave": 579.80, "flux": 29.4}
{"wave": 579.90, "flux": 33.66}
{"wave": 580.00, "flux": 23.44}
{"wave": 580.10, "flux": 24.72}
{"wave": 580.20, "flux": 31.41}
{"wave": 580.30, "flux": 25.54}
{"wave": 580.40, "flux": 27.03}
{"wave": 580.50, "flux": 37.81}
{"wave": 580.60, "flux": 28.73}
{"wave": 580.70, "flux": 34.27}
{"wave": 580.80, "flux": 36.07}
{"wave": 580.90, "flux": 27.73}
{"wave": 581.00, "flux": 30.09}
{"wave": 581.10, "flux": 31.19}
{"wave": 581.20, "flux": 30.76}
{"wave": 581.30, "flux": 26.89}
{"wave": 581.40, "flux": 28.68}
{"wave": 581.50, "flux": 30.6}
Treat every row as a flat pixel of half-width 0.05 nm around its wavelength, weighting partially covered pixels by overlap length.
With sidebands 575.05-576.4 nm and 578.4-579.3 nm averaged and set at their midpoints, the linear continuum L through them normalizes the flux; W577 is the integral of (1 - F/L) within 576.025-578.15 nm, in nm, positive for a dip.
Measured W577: -0.13 nm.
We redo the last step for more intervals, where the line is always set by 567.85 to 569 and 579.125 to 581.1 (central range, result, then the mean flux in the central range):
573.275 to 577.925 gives -0.142 nm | 29.4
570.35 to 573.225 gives 0.199 nm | 25.9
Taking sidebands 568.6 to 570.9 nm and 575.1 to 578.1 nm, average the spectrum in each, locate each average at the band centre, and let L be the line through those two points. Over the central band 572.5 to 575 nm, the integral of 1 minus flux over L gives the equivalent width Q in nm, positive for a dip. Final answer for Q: -0.08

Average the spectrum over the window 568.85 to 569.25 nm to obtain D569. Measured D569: 28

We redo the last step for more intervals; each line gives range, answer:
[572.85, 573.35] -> 26.2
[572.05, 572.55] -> 25.2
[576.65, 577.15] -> 30.2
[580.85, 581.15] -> 29.7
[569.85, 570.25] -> 27.3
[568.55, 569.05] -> 26.7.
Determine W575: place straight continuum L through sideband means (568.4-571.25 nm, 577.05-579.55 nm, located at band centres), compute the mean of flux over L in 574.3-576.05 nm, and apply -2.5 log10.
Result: -0.06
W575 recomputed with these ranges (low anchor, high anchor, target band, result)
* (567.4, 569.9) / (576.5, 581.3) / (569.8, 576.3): 0.03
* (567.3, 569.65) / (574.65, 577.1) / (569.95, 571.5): 0.14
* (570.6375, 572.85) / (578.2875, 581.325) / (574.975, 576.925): -0.08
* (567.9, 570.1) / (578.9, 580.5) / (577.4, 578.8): -0.06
